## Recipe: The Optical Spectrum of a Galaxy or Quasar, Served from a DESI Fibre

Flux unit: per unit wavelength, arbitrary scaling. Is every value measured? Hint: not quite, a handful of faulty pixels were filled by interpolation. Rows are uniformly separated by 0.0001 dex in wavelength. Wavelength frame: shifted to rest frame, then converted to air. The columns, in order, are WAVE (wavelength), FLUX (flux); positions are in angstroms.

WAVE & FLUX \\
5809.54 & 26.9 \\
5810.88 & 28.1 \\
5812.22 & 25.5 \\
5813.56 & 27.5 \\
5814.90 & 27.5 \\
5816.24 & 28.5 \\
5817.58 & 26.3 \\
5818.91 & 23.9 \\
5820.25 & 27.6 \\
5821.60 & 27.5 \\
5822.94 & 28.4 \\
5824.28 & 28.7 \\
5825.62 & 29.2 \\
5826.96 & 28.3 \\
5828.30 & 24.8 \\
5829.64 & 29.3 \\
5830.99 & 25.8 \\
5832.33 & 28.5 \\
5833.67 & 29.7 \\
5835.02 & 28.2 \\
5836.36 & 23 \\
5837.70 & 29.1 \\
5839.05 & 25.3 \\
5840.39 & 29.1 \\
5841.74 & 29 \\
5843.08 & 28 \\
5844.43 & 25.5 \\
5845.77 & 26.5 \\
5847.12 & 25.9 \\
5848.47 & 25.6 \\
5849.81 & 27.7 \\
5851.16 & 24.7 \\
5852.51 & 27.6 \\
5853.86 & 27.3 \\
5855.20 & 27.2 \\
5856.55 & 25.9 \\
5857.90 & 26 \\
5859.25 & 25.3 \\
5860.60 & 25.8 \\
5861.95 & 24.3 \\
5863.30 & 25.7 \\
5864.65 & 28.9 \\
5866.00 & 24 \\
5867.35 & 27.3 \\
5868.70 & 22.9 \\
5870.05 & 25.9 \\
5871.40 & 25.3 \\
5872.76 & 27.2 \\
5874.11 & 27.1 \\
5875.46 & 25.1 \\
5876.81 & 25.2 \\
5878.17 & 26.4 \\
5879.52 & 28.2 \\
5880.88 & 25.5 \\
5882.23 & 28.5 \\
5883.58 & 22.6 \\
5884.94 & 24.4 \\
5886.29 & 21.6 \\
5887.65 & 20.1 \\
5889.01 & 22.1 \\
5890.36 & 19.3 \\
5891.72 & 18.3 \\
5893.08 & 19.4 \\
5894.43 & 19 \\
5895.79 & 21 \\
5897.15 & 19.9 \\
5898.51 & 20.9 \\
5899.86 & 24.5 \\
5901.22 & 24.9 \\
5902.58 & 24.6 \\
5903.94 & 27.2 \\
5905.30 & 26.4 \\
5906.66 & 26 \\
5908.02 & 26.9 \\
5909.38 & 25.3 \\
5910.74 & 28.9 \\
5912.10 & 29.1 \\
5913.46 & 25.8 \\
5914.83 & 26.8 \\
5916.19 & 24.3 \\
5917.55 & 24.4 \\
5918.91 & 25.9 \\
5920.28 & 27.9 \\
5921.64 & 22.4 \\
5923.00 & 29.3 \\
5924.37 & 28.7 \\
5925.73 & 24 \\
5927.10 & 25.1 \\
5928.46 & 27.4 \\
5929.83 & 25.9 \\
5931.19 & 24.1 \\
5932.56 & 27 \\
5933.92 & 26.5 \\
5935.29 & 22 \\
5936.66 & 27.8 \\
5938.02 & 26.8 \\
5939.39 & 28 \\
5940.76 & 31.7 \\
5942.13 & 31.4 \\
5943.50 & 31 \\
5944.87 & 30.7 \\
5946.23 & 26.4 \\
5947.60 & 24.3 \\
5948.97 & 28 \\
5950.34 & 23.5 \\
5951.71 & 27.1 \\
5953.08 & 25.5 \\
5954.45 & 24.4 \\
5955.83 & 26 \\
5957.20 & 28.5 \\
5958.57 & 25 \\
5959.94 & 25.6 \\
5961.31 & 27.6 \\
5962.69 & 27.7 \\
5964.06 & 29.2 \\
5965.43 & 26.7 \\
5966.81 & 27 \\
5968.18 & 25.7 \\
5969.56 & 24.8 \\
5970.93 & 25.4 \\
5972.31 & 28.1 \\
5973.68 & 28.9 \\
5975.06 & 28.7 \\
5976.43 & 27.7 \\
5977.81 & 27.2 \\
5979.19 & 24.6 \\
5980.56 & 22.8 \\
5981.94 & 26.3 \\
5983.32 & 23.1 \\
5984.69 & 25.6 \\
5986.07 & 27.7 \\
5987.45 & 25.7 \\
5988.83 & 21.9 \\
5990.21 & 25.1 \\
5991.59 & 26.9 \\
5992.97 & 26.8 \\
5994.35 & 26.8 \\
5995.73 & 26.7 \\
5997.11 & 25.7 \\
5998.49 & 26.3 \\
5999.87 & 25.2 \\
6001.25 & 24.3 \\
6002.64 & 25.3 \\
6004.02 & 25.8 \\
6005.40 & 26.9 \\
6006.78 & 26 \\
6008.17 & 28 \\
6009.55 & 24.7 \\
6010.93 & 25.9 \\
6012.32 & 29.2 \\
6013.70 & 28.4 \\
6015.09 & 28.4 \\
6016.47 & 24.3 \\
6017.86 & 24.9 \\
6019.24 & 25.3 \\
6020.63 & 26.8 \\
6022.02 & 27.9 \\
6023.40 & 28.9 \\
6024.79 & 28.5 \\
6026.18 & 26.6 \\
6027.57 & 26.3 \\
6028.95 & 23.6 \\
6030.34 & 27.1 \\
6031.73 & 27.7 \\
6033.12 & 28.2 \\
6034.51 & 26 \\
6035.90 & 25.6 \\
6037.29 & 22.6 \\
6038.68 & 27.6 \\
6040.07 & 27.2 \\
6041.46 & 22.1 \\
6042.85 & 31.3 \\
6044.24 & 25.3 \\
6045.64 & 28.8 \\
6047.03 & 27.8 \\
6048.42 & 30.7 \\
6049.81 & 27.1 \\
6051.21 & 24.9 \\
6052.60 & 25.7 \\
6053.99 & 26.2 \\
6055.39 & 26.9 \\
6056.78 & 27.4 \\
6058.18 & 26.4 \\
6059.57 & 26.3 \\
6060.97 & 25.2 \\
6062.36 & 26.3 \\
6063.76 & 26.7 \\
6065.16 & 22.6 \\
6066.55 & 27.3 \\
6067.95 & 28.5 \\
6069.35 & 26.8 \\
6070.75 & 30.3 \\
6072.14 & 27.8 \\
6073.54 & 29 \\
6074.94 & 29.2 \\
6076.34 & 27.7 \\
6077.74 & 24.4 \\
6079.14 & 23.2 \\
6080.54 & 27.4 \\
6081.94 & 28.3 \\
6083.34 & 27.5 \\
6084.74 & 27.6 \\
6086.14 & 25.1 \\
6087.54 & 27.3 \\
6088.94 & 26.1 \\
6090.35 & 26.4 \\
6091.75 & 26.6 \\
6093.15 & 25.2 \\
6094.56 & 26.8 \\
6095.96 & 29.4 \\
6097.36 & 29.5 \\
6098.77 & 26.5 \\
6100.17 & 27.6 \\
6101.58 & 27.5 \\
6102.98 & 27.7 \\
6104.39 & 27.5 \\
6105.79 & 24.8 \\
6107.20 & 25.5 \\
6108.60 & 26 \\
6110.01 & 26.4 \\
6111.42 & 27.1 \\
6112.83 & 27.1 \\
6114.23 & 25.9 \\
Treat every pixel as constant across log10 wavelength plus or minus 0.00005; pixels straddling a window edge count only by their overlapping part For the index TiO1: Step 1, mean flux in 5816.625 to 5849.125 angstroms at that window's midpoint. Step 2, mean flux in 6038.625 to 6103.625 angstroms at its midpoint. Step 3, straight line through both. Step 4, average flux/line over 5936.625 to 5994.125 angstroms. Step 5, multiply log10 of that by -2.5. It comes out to 0.02 mag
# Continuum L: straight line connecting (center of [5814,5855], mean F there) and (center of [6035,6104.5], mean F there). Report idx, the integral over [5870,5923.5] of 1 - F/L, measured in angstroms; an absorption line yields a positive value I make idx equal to 5.1 angstroms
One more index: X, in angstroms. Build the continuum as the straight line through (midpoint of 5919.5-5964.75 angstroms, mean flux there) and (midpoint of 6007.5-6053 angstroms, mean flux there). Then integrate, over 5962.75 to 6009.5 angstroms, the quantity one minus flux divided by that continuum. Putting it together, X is 1.17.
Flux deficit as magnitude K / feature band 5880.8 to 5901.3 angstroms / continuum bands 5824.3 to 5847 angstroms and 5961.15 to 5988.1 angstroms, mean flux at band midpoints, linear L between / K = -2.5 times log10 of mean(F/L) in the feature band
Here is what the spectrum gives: 0.23 mag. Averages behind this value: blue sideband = 27.5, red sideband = 26.5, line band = 21.8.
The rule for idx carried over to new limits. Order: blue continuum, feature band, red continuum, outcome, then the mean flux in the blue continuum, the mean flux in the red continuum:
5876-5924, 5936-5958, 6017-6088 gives -2.1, 24.4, 26.8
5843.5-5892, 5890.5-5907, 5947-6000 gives 2.0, 25.3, 26.2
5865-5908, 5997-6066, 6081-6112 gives -1.2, 24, 26.9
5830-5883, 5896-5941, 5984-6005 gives 0.6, 26.5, 25.7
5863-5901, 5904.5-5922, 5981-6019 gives -1.3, 23.8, 26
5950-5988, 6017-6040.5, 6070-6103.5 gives 0.3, 26.3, 27.3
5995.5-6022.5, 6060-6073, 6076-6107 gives -0.1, 26.3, 26.8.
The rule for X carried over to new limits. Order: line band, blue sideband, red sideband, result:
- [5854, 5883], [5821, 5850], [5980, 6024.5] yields 1.1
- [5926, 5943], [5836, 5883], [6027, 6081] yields -0.3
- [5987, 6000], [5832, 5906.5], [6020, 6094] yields 0.3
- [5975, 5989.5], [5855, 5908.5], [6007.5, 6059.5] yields 0.3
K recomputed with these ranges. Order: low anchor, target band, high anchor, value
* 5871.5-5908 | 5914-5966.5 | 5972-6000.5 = -0.07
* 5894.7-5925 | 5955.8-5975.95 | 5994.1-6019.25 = -0.05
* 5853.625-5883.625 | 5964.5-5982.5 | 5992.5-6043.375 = -0.01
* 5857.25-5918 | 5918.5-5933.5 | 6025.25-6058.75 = -0.04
